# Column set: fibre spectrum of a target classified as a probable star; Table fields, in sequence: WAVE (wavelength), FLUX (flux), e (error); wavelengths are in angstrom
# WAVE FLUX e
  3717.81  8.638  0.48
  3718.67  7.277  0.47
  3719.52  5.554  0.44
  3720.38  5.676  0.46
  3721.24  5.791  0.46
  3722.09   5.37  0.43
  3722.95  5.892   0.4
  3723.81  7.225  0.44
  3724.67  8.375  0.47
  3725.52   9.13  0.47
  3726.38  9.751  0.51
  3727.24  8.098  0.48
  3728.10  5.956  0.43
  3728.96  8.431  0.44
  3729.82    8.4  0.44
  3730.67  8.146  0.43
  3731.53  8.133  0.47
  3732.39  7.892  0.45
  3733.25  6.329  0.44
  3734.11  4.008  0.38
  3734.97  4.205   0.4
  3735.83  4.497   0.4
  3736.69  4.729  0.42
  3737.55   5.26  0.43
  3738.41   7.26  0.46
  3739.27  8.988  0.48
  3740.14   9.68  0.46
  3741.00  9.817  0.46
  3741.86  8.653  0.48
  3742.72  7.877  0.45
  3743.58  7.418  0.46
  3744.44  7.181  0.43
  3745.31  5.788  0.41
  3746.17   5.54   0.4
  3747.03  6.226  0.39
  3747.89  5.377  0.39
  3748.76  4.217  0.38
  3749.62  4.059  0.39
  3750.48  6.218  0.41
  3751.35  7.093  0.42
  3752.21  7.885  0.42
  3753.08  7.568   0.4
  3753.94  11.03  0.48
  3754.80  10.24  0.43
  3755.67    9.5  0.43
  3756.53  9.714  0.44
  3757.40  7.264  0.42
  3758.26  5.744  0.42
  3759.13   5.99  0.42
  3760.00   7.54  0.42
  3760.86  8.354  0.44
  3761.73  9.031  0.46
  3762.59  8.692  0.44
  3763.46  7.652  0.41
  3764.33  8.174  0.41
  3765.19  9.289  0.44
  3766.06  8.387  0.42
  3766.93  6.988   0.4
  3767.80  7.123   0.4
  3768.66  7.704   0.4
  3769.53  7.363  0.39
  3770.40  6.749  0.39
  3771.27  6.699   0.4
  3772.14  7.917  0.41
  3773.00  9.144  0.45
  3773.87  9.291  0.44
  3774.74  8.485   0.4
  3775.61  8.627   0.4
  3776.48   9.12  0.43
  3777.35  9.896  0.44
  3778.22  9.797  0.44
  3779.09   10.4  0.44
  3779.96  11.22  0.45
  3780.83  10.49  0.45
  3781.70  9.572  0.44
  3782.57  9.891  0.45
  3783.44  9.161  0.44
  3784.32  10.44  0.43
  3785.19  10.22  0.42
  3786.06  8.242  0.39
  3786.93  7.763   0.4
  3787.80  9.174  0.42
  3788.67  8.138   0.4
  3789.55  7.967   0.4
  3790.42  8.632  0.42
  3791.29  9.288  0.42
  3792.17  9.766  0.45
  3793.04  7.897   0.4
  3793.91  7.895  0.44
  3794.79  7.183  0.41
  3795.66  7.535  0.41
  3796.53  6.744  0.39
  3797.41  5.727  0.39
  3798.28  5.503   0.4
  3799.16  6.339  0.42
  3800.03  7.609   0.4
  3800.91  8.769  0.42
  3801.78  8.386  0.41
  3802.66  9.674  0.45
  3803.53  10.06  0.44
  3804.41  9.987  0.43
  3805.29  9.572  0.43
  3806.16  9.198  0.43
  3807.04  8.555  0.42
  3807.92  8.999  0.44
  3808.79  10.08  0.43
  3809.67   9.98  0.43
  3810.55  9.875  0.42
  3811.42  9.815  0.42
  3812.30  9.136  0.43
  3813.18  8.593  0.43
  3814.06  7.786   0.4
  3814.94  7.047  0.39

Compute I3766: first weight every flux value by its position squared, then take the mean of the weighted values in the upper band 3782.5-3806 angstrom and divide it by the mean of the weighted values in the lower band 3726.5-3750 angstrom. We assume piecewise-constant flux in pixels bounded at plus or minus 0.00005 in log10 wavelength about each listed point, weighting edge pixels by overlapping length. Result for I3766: 1.28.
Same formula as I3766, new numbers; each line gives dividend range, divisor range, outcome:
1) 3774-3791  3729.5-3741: 1.40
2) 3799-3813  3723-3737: 1.35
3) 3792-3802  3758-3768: 0.96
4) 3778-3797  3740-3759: 1.23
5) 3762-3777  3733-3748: 1.24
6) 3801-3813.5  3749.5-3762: 1.23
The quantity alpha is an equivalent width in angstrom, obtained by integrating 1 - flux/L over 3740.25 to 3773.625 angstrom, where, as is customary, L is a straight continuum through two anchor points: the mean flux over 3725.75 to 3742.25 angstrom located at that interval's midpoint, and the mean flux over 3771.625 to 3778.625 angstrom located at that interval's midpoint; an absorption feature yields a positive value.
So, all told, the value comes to 2.7 angstrom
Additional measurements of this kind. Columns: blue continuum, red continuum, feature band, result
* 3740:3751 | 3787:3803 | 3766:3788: -4.1 angstrom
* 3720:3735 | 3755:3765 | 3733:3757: 2.0 angstrom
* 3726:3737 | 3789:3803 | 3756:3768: -1.0 angstrom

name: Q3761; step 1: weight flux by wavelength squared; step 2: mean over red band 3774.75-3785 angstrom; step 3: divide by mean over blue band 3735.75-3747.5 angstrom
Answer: 1.4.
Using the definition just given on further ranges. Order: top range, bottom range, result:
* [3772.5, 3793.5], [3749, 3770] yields 1.20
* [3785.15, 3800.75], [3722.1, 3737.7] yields 1.17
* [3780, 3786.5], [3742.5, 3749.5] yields 1.65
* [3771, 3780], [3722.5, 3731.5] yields 1.18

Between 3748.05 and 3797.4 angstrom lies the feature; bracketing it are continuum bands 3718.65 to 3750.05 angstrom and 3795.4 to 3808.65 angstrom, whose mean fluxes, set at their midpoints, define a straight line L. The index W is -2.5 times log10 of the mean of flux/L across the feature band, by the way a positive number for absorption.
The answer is -0.09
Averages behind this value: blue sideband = 6.81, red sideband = 8.23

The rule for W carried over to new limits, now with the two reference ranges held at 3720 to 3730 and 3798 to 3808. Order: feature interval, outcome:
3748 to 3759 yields 0.05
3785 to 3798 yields 0.04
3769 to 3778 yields -0.03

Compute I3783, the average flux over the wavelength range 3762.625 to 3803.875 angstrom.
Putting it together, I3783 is 8.47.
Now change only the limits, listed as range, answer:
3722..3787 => 7.85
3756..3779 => 8.15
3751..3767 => 8.25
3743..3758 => 7.19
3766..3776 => 7.85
